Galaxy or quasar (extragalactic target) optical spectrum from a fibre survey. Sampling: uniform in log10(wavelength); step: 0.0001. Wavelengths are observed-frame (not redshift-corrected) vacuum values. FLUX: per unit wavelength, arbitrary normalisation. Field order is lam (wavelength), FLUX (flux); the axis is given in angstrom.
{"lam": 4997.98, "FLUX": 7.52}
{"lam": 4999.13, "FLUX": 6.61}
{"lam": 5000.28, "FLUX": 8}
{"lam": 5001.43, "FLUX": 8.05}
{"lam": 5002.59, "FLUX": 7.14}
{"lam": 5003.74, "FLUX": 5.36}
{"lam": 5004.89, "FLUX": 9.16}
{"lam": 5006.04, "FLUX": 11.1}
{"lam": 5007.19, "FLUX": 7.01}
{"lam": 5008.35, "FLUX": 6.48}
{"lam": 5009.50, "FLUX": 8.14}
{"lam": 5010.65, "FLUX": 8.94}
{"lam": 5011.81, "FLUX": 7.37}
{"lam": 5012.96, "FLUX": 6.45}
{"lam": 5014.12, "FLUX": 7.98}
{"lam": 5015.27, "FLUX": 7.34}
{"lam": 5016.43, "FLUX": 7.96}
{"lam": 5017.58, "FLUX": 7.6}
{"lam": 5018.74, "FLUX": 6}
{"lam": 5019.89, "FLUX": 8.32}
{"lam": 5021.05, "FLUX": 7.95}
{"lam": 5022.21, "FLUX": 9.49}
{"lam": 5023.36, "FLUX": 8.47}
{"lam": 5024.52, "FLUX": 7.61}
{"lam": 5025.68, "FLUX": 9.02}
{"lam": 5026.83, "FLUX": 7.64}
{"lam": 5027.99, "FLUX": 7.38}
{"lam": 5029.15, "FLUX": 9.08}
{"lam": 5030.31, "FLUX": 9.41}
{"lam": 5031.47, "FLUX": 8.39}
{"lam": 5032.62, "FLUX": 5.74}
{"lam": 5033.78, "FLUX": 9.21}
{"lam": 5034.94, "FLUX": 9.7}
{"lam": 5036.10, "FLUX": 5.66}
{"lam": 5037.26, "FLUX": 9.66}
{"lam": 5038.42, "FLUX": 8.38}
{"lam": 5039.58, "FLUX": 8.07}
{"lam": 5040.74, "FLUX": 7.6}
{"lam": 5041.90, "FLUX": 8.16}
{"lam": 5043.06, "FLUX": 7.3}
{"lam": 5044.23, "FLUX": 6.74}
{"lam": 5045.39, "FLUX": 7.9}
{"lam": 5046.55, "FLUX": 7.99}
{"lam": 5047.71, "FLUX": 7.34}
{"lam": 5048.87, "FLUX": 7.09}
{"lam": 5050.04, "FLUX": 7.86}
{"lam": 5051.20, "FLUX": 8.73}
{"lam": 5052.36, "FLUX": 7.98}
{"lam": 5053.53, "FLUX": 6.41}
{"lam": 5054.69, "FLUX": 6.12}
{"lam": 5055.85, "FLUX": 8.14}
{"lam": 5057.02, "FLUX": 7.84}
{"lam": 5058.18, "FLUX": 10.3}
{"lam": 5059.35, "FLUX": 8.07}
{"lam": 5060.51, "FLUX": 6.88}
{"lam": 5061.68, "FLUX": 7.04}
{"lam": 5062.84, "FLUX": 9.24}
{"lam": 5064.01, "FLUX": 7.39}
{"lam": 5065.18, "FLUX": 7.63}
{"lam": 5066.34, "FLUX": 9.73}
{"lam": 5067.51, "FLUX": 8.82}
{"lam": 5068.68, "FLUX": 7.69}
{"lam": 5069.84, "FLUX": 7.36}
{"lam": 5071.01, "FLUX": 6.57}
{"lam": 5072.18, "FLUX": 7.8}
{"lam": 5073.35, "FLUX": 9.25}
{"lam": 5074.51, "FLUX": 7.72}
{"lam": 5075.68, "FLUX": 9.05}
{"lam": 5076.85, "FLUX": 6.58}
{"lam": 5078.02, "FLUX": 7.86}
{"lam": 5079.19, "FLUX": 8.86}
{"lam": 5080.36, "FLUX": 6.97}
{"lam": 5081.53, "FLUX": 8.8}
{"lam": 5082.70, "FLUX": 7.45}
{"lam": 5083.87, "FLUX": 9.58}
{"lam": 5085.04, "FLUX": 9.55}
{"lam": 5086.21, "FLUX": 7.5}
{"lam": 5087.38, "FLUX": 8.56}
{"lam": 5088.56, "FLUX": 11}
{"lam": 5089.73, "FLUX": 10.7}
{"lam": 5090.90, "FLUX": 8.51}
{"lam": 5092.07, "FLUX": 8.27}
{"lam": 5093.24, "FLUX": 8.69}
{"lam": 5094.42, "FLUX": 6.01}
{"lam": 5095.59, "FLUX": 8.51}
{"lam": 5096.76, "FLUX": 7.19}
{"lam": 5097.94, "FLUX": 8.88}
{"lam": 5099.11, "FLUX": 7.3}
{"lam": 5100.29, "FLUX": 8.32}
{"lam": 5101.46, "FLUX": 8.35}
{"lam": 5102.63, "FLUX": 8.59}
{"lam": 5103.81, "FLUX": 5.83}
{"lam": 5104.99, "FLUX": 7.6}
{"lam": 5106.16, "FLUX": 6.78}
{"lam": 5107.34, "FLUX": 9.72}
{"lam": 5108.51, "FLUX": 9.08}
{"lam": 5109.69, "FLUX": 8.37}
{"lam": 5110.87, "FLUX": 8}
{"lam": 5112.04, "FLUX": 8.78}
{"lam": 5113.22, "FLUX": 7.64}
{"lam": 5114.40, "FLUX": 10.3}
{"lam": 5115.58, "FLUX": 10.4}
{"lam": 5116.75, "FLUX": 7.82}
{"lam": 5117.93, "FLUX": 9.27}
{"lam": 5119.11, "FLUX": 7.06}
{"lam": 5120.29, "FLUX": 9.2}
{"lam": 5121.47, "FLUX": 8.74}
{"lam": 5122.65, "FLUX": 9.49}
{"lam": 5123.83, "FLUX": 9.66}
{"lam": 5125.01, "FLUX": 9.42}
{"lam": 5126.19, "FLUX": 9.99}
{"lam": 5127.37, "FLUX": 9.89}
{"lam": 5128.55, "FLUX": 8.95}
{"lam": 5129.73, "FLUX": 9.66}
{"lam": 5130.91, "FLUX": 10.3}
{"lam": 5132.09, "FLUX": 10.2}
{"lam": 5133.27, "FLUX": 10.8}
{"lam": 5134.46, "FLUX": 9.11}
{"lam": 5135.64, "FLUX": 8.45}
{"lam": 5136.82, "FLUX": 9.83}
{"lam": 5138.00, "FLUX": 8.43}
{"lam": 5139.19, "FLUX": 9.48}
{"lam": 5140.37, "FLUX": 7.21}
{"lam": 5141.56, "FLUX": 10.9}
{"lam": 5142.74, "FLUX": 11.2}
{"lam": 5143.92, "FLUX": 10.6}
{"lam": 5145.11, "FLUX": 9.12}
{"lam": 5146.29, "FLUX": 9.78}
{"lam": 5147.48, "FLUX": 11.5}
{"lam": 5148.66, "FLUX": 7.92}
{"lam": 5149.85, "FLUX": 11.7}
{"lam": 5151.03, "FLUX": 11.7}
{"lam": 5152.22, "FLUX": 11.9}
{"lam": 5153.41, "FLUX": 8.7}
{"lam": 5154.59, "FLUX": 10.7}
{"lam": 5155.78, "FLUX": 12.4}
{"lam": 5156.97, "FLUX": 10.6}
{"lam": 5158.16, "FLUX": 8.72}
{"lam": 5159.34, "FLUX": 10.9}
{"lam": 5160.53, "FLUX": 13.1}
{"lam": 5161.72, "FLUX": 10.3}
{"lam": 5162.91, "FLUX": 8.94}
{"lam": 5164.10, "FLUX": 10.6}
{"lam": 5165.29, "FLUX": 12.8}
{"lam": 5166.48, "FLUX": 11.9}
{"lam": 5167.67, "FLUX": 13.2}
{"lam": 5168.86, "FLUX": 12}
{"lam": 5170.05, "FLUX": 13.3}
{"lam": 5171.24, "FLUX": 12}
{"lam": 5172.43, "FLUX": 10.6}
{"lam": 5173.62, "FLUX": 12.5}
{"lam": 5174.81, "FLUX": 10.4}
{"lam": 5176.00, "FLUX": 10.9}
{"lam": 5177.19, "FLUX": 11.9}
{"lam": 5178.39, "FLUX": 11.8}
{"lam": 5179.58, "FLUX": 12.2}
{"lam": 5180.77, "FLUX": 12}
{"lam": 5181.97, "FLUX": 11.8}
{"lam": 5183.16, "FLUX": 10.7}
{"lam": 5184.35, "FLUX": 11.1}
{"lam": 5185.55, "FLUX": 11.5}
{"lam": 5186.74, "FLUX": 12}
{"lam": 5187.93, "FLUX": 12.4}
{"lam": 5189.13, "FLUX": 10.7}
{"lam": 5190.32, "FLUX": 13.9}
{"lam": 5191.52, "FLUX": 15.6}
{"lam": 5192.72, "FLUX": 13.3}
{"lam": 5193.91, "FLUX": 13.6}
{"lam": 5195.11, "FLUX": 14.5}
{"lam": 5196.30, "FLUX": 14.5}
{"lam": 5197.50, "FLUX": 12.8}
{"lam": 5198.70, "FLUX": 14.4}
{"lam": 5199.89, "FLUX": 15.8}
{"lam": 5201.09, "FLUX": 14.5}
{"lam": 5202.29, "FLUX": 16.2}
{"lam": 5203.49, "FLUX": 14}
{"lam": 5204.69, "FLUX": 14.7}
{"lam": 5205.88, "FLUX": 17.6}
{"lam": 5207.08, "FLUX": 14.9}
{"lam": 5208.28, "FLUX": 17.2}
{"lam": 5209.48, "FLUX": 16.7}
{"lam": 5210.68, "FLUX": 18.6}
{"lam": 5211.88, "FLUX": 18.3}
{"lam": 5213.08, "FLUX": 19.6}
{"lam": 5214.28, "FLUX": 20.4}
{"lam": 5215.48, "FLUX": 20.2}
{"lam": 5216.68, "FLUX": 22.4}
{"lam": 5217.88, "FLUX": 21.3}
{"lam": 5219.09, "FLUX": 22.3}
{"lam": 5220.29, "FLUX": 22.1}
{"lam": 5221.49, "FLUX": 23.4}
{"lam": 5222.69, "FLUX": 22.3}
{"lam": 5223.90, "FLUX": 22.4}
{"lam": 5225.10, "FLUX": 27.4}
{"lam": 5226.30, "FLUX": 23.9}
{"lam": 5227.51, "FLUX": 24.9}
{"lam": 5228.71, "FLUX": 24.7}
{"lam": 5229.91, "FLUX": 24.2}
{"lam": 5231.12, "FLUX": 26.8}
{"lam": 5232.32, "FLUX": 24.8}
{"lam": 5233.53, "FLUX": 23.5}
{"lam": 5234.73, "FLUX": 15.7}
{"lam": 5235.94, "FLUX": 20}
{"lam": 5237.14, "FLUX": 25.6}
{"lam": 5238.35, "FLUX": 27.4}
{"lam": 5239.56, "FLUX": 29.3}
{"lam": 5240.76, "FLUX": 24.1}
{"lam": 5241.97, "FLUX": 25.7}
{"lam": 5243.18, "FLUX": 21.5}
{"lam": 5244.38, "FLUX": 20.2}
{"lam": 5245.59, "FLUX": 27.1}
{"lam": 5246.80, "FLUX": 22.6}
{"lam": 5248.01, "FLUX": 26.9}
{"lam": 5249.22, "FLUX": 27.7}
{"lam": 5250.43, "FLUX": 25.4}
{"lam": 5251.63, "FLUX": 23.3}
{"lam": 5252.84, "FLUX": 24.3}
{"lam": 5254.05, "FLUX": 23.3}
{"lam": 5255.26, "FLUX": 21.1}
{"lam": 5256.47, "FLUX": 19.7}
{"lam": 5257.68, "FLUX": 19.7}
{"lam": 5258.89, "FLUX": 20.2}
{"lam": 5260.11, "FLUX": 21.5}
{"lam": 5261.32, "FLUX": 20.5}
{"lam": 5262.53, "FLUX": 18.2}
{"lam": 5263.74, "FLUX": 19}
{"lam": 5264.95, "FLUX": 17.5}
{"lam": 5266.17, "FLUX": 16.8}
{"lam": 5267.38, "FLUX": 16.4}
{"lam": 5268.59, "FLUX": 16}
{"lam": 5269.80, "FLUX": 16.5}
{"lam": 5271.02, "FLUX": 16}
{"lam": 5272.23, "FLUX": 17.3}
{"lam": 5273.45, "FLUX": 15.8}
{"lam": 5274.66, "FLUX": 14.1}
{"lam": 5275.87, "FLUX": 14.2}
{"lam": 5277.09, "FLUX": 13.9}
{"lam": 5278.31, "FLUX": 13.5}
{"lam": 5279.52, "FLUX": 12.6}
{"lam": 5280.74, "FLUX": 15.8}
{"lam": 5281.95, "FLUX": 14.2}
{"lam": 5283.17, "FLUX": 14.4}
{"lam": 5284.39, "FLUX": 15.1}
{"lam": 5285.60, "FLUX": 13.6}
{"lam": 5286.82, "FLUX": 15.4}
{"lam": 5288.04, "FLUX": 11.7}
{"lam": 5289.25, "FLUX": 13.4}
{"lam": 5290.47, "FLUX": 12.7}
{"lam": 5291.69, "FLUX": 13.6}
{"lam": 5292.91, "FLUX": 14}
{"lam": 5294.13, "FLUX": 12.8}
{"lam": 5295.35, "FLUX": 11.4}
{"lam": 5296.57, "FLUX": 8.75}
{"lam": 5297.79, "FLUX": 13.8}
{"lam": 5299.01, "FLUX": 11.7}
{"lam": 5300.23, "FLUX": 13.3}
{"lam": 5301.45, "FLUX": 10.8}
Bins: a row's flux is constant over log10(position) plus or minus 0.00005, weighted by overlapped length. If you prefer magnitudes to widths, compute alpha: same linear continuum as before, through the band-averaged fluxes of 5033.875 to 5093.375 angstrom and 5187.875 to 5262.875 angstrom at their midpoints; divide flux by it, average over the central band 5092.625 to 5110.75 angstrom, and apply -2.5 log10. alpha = 0.35 mag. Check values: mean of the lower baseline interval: 8.13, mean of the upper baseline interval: 20.4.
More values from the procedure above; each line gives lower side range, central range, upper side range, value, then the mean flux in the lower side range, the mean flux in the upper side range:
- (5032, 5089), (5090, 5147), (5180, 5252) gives 0.35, 8.01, 19.4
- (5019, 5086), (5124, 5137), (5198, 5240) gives 0.40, 8.03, 20.7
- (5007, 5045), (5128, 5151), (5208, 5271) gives 0.49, 7.89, 21.9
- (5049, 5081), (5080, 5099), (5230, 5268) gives 0.16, 7.91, 22.5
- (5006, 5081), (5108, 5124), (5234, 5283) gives 0.33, 7.91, 20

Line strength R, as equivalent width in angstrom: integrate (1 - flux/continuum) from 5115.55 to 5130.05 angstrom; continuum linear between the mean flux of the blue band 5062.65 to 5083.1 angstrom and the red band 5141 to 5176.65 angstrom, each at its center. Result 0.9 angstrom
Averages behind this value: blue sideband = 8.02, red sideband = 11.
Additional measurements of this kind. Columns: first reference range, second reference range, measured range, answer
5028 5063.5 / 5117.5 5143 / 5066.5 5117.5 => 2.44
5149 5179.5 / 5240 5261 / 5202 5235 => -3.37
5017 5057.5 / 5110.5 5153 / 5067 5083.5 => 1.22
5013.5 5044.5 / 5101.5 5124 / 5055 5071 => 0.27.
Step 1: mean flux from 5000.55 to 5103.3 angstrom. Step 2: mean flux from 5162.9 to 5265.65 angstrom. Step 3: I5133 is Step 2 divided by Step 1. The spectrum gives 2.27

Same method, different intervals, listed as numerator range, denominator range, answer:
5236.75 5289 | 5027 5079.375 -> 2.44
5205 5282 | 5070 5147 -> 2.36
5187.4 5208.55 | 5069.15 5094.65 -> 1.73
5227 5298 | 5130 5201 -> 1.67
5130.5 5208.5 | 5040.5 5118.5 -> 1.45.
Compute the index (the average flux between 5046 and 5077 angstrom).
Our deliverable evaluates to 7.89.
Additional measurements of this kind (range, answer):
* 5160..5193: 11.9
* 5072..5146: 8.79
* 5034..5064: 7.85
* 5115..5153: 9.67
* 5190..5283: 19.6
